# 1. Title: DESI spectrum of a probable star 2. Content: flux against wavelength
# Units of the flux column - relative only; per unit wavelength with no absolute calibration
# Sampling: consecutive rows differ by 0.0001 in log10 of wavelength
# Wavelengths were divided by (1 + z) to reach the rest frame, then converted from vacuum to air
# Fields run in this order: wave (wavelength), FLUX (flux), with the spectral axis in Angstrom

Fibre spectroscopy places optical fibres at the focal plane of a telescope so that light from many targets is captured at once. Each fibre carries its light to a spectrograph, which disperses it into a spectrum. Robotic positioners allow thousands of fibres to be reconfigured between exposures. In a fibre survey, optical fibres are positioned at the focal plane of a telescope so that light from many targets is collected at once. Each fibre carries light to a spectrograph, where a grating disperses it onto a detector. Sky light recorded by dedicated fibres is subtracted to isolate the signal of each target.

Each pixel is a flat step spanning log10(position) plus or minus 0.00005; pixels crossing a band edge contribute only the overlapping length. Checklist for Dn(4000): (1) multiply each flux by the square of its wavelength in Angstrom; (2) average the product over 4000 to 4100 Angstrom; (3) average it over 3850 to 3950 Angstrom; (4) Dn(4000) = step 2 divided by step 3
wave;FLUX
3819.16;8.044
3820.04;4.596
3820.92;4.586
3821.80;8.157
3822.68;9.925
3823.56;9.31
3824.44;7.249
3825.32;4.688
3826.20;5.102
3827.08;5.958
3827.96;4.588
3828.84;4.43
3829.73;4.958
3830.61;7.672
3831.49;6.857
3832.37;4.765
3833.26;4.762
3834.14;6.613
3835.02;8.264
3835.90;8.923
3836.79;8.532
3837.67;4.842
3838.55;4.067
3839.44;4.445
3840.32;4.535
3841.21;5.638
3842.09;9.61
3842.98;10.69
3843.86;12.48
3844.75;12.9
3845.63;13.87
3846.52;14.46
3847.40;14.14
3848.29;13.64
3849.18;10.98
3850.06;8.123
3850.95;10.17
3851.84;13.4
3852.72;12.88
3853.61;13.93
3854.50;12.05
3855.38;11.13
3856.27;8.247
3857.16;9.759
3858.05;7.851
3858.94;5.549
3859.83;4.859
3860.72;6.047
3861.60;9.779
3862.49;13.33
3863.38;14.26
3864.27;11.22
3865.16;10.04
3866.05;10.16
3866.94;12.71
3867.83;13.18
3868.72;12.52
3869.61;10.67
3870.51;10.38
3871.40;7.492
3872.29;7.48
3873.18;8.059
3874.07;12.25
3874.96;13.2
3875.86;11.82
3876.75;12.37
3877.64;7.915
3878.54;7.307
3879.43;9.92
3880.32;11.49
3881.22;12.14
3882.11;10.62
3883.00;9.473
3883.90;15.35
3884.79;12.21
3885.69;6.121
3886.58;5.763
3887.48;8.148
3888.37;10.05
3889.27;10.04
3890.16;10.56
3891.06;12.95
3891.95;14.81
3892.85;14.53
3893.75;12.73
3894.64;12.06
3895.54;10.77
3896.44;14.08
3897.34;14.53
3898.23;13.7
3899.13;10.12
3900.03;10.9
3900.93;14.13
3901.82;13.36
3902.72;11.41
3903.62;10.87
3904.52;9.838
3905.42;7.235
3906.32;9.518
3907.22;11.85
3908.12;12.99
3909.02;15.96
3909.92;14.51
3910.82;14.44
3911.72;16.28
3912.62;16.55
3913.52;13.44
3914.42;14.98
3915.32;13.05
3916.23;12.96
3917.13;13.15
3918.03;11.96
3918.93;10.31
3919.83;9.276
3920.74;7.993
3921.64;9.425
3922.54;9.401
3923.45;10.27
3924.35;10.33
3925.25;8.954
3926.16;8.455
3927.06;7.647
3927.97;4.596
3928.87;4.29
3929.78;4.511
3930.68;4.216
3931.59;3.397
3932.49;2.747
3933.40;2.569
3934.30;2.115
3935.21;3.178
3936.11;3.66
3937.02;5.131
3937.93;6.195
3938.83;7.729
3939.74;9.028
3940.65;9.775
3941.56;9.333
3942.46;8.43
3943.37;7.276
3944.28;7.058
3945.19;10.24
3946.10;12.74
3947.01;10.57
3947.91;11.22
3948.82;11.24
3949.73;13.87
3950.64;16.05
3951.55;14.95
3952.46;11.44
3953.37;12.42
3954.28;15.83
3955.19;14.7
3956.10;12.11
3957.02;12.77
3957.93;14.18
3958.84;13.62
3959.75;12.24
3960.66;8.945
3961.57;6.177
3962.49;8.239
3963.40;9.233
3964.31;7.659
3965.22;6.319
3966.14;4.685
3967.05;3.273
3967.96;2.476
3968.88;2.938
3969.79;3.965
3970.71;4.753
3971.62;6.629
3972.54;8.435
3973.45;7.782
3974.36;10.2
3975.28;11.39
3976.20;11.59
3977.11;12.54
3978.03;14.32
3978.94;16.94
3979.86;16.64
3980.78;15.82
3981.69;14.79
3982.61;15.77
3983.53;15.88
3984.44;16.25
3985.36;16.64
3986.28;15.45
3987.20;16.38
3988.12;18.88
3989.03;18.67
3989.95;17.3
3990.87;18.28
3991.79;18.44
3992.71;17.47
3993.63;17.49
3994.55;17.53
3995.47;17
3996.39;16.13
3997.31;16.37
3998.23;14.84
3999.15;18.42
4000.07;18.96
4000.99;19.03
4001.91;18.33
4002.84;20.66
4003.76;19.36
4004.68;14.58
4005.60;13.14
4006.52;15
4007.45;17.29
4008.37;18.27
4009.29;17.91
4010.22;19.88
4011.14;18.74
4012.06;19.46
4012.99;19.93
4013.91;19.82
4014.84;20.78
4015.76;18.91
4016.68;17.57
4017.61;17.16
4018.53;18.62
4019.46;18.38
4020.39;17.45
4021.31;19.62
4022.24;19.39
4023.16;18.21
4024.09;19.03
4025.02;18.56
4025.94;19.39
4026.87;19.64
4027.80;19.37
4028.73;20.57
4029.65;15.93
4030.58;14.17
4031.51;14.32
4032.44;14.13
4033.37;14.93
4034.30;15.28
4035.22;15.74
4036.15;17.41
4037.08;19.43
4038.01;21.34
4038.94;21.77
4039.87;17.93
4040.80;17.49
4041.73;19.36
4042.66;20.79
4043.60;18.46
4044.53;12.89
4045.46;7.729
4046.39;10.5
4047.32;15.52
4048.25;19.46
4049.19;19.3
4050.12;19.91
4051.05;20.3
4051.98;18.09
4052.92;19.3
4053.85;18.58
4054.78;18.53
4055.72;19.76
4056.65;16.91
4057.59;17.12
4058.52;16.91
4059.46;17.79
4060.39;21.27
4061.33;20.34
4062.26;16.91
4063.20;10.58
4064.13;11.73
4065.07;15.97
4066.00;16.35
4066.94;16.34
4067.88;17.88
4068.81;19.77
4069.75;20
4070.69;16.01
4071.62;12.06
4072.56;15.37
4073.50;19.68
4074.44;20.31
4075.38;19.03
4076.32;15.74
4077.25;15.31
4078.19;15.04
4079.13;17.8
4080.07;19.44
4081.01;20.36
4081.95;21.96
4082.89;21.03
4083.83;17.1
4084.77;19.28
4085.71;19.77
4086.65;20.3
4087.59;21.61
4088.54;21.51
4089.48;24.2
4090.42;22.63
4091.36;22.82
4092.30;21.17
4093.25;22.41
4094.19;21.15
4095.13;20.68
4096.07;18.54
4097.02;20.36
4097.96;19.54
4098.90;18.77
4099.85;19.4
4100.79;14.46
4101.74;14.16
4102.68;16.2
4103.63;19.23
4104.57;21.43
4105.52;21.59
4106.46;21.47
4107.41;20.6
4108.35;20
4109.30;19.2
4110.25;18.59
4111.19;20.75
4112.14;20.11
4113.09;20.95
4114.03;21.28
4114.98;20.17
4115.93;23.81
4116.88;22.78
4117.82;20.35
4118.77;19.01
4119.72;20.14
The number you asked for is 1.94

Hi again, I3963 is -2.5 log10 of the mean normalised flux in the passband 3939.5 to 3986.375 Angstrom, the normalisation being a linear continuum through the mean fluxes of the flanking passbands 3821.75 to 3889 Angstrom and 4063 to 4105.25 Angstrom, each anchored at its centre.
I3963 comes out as 0.25 mag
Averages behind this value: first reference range 9.34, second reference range 18.6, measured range 10.9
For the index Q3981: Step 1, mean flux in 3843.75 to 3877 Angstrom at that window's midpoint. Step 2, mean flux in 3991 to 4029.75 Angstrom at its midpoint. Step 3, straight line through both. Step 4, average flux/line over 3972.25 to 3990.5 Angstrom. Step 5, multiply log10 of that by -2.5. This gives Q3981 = 0.15 mag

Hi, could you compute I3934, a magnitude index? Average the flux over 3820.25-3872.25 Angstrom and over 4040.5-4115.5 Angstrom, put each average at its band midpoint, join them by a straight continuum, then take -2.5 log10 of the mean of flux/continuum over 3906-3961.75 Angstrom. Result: 0.235 mag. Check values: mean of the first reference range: 8.96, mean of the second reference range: 18.5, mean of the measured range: 10.1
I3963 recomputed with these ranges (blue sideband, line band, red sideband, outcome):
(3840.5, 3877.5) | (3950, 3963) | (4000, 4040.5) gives 0.22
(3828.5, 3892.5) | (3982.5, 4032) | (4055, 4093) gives -0.14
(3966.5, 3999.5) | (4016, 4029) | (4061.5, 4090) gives -0.21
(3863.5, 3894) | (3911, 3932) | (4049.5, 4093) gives 0.25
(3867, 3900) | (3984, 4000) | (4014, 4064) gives -0.10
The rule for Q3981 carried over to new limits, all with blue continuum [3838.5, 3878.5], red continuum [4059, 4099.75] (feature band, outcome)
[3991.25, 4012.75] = -0.117 mag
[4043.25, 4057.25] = 0.041 mag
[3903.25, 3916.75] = -0.056 mag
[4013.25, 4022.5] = -0.147 mag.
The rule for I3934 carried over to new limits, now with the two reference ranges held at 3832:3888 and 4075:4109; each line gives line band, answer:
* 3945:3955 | 0.060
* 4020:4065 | 0.002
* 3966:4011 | 0.065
